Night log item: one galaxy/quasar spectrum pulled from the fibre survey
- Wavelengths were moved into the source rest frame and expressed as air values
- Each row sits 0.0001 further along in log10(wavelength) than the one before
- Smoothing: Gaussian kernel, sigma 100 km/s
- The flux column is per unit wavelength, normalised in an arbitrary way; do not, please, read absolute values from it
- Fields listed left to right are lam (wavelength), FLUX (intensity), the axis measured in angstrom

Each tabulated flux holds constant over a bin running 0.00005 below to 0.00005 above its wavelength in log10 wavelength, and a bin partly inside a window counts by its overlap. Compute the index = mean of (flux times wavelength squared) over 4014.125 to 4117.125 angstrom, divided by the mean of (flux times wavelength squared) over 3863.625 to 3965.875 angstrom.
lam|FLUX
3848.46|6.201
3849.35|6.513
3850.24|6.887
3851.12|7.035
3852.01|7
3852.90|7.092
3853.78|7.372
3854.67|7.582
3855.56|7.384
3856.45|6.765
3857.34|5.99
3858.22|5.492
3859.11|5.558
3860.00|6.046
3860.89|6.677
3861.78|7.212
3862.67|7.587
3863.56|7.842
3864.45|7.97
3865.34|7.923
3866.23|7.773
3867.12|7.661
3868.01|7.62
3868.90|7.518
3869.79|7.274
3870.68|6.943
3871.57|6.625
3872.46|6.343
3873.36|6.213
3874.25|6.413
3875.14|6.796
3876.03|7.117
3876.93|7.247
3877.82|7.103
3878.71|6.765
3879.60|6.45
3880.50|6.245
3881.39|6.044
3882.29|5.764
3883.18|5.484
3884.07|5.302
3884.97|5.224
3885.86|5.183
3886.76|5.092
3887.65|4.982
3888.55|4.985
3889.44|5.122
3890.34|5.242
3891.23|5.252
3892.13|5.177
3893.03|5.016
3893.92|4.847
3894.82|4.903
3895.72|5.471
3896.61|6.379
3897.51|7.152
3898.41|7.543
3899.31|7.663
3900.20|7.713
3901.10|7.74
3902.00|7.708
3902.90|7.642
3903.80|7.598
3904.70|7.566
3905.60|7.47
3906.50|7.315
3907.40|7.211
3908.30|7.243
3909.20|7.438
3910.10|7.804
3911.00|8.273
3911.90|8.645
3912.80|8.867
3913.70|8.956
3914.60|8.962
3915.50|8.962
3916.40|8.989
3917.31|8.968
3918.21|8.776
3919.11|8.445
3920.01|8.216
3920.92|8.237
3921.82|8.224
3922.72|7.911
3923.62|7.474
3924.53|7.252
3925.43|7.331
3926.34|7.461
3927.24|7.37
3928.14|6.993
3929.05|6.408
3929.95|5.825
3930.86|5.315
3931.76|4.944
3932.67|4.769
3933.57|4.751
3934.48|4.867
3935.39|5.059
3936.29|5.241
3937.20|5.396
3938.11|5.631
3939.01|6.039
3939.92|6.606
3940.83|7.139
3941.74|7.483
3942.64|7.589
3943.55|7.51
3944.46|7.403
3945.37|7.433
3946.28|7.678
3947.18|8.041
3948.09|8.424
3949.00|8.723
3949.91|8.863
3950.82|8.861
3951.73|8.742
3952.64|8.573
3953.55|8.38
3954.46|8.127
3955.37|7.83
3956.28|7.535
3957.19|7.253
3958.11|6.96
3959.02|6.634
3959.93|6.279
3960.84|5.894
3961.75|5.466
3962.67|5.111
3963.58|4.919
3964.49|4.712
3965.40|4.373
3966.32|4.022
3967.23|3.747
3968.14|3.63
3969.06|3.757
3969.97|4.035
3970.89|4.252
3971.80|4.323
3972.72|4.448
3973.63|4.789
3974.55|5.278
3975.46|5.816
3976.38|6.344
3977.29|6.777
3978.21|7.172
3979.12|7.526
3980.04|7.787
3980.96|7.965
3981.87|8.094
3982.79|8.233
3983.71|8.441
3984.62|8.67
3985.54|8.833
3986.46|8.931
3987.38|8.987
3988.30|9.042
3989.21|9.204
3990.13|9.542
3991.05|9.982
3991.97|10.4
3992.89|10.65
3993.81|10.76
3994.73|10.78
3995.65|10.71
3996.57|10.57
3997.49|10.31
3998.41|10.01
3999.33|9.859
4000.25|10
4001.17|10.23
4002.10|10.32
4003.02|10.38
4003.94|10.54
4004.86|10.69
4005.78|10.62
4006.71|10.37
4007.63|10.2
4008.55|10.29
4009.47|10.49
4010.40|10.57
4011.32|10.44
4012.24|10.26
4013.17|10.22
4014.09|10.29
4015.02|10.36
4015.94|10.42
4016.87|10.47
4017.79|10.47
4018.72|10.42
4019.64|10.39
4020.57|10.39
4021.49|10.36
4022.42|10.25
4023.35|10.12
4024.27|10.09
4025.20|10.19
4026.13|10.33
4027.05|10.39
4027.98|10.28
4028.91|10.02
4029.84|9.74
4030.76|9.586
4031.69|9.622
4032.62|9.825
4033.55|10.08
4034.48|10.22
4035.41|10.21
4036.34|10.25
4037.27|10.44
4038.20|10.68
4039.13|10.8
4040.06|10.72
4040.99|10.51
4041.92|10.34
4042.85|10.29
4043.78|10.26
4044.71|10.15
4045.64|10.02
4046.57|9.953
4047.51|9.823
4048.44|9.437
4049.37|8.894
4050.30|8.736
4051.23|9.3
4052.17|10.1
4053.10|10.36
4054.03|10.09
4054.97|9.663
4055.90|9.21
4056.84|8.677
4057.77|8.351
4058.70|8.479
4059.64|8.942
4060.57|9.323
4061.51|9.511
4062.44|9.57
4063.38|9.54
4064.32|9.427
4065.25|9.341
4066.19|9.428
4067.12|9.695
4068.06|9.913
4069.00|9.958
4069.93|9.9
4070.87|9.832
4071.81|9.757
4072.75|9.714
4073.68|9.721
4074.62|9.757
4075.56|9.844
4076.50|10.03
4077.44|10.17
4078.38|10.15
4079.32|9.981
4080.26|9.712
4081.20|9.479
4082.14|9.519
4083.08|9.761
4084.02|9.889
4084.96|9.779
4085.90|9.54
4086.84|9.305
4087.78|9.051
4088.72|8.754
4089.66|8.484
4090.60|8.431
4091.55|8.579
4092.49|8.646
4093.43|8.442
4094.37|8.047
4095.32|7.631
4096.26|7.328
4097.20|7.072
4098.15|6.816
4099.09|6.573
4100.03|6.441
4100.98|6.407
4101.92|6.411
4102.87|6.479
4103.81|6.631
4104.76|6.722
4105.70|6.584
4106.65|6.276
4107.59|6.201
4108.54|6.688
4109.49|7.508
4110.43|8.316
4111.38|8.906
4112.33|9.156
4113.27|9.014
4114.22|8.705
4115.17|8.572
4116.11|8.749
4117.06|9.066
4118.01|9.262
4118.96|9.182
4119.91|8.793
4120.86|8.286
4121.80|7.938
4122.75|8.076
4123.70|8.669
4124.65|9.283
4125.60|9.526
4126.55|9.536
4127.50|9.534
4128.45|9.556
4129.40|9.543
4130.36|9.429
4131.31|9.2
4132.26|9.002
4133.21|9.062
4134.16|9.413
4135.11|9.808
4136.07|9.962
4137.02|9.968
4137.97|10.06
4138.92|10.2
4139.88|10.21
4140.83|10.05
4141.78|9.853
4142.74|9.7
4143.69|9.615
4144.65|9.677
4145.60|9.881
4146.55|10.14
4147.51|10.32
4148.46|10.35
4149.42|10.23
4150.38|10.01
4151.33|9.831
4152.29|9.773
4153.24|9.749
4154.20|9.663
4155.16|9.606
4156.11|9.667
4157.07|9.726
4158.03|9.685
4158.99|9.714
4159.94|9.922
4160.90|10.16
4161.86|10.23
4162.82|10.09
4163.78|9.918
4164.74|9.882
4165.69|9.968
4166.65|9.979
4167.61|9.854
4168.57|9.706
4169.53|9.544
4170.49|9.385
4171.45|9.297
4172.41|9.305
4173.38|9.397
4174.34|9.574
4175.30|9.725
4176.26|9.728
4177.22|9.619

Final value 1.4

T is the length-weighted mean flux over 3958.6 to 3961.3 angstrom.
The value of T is 6.28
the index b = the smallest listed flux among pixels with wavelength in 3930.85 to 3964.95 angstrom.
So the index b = 4.712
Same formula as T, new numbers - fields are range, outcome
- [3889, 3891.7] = 5.2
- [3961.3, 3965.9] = 4.9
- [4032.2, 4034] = 9.95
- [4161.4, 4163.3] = 10.1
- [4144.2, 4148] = 10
